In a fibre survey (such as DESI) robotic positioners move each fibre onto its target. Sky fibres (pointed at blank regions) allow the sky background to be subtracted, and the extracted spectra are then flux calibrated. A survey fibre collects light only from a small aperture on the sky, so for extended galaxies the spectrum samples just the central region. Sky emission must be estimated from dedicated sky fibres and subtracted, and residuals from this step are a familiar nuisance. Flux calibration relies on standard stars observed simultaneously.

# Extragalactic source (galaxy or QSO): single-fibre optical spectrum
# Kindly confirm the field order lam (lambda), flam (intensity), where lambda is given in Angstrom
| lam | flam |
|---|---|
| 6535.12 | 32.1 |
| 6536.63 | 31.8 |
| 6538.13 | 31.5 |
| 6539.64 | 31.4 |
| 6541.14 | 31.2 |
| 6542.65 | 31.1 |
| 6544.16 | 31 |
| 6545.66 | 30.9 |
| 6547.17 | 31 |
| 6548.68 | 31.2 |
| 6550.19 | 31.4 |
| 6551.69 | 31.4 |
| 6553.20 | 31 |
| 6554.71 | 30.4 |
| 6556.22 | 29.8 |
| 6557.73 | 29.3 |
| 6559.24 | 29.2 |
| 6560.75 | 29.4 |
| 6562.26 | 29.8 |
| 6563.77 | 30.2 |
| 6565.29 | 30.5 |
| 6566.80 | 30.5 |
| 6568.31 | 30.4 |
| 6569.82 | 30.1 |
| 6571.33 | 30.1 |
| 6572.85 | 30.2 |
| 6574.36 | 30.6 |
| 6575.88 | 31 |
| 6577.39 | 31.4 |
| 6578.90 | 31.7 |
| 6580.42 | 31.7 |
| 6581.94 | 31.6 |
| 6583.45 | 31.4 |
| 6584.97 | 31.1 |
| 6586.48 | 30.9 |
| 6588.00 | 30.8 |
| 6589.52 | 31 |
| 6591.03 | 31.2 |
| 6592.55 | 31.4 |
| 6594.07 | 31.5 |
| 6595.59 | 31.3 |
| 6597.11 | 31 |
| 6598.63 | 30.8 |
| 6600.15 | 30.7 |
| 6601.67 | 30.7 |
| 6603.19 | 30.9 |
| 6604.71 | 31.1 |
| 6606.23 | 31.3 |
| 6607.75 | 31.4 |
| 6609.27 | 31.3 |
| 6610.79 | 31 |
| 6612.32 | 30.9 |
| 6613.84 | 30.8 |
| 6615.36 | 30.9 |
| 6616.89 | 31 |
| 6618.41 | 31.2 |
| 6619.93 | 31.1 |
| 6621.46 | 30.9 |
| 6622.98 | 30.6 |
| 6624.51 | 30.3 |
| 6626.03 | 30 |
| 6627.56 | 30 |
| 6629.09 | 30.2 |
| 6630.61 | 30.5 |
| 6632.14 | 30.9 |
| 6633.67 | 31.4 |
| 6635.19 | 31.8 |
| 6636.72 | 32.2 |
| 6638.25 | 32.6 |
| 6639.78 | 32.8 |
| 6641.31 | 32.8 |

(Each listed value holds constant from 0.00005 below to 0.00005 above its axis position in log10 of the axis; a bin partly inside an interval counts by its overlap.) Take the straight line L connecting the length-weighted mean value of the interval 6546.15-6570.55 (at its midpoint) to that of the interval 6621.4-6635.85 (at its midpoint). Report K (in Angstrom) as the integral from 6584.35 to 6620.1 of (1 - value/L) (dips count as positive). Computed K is -0.6 Angstrom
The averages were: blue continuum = 30.4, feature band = 31.1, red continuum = 30.7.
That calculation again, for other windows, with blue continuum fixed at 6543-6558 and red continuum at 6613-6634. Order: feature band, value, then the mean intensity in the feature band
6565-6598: -0.2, 31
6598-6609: -0.1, 31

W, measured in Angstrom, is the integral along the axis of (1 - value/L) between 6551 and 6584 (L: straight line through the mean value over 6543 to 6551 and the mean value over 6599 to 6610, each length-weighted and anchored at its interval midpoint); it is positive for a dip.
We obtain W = 0.6 Angstrom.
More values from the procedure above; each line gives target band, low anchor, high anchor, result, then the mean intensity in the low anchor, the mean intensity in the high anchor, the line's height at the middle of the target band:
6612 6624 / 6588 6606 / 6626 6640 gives 0.1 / 31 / 31.2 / 31.2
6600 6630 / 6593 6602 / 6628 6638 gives 0.3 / 31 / 31.2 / 31.1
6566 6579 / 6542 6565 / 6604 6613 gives 0.0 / 30.5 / 31.2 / 30.7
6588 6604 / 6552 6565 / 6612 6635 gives -0.3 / 29.9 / 30.7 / 30.4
